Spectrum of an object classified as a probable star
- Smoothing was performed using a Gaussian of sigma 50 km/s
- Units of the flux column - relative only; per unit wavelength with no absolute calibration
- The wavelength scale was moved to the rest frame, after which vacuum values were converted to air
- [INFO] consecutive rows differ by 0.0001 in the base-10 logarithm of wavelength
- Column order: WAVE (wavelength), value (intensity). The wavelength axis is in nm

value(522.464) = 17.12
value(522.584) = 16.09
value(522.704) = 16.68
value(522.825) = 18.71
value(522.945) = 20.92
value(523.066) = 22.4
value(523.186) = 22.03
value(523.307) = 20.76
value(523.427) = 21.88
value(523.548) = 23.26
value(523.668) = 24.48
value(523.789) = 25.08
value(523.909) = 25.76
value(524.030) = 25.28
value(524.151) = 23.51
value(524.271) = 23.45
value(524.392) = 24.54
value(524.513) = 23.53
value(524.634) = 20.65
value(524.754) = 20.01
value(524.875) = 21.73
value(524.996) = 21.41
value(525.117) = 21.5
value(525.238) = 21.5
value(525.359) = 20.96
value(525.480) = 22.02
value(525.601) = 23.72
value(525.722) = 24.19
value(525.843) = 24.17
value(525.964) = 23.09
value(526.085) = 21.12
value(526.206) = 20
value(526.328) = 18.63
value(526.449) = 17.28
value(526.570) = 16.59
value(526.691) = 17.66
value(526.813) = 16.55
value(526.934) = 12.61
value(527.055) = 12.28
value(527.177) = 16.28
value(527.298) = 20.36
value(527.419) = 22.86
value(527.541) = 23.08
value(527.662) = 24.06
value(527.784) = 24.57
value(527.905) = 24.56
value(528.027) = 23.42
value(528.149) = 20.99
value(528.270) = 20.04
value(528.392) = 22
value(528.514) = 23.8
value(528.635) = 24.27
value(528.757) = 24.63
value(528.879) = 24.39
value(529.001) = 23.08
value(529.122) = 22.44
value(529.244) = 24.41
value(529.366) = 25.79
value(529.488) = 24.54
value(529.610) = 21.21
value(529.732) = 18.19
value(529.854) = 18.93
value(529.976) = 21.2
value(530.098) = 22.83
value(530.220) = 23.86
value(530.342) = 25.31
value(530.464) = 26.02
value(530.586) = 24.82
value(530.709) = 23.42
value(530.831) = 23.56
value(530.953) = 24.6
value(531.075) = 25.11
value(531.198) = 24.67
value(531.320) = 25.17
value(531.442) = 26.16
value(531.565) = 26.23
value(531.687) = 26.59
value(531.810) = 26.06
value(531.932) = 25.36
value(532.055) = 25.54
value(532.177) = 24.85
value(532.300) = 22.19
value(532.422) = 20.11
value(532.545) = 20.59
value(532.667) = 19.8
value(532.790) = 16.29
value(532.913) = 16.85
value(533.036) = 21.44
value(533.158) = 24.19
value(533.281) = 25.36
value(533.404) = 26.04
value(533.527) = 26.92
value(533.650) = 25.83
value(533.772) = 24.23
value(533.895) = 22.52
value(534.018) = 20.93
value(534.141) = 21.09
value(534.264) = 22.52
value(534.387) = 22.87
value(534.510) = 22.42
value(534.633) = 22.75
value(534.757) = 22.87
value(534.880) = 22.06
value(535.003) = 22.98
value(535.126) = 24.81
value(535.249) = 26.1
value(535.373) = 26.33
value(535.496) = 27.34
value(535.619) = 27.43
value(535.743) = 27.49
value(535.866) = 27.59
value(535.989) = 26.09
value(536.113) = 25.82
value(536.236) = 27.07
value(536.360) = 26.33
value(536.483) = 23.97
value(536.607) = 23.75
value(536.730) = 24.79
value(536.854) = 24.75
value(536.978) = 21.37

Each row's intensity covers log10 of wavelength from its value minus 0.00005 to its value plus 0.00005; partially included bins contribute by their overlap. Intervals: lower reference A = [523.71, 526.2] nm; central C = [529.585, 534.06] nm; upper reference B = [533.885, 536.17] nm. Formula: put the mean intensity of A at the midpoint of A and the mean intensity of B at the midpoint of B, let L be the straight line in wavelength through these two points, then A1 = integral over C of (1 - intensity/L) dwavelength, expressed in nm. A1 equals 0.10 nm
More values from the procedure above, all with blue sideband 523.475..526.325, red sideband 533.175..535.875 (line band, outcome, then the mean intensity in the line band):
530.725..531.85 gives -0.07 nm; 25.3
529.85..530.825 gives 0.00 nm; 23.6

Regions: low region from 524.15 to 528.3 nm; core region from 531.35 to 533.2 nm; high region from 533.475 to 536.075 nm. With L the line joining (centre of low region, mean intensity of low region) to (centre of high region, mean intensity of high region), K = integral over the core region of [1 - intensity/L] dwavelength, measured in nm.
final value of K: 0.04 nm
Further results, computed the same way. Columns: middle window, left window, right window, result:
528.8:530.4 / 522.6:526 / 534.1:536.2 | 0.05 nm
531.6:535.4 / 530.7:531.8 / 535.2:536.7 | 0.37 nm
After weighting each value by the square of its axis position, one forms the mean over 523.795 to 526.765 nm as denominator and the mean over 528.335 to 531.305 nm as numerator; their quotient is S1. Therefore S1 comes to 1.1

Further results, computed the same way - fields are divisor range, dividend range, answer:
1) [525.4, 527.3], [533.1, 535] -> 1.26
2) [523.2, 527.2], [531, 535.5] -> 1.15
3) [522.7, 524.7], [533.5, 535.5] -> 1.09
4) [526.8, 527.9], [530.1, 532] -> 1.30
